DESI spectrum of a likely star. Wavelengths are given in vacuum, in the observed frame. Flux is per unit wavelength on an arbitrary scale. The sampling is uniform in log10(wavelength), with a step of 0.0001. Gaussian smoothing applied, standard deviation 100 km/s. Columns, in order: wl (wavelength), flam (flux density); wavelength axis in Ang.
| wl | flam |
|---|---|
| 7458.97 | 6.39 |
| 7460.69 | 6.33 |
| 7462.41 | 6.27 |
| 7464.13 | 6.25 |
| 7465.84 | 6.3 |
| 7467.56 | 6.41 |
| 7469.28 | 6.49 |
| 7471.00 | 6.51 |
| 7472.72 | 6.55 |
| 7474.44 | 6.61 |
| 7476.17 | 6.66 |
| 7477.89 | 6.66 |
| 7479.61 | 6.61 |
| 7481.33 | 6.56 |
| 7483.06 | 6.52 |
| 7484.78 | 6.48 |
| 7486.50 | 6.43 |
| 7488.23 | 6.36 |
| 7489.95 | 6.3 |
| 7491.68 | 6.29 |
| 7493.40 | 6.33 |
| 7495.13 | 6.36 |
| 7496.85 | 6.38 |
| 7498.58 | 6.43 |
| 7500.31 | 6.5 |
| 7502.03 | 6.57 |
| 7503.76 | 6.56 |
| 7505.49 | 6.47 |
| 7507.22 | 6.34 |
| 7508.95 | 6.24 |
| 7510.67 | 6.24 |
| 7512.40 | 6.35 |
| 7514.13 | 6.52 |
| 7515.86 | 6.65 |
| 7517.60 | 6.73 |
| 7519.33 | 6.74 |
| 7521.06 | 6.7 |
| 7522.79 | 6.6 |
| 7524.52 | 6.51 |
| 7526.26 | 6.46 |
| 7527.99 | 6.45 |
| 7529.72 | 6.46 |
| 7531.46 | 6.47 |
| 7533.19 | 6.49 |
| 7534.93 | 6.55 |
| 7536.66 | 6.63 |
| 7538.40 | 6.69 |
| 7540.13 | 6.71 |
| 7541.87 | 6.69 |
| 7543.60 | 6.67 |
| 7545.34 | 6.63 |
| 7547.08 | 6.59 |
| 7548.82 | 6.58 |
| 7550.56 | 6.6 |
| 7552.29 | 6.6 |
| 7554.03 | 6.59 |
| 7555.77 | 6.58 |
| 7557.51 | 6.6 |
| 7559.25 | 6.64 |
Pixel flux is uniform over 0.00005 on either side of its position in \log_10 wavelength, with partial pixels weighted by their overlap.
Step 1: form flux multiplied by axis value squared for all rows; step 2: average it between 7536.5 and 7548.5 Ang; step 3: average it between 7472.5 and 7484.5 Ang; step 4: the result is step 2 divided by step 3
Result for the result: 1.0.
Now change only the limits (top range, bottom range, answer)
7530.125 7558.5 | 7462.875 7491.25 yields 1.04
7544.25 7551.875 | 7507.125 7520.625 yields 1.03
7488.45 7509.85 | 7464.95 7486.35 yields 0.99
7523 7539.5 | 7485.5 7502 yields 1.03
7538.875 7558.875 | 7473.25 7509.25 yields 1.04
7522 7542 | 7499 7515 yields 1.03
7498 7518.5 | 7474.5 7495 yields 1.01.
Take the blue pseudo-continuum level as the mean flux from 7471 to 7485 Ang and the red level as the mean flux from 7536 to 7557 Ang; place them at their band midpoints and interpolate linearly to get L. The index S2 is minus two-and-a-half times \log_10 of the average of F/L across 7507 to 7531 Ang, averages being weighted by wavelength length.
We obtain 0.02 mag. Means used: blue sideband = 6.58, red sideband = 6.63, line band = 6.5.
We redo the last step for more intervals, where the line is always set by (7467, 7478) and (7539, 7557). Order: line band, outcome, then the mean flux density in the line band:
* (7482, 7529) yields 0.020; 6.46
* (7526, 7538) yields 0.016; 6.51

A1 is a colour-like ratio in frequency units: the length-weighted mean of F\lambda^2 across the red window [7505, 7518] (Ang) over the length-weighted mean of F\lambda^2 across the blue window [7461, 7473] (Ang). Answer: 1.0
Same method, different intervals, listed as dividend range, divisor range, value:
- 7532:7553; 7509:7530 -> 1.02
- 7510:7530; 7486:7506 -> 1.03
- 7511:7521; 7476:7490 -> 1.02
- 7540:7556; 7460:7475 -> 1.06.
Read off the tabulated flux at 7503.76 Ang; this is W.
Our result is 6.56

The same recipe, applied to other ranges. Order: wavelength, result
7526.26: 6.46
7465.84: 6.3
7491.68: 6.29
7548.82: 6.58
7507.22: 6.34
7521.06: 6.7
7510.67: 6.24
